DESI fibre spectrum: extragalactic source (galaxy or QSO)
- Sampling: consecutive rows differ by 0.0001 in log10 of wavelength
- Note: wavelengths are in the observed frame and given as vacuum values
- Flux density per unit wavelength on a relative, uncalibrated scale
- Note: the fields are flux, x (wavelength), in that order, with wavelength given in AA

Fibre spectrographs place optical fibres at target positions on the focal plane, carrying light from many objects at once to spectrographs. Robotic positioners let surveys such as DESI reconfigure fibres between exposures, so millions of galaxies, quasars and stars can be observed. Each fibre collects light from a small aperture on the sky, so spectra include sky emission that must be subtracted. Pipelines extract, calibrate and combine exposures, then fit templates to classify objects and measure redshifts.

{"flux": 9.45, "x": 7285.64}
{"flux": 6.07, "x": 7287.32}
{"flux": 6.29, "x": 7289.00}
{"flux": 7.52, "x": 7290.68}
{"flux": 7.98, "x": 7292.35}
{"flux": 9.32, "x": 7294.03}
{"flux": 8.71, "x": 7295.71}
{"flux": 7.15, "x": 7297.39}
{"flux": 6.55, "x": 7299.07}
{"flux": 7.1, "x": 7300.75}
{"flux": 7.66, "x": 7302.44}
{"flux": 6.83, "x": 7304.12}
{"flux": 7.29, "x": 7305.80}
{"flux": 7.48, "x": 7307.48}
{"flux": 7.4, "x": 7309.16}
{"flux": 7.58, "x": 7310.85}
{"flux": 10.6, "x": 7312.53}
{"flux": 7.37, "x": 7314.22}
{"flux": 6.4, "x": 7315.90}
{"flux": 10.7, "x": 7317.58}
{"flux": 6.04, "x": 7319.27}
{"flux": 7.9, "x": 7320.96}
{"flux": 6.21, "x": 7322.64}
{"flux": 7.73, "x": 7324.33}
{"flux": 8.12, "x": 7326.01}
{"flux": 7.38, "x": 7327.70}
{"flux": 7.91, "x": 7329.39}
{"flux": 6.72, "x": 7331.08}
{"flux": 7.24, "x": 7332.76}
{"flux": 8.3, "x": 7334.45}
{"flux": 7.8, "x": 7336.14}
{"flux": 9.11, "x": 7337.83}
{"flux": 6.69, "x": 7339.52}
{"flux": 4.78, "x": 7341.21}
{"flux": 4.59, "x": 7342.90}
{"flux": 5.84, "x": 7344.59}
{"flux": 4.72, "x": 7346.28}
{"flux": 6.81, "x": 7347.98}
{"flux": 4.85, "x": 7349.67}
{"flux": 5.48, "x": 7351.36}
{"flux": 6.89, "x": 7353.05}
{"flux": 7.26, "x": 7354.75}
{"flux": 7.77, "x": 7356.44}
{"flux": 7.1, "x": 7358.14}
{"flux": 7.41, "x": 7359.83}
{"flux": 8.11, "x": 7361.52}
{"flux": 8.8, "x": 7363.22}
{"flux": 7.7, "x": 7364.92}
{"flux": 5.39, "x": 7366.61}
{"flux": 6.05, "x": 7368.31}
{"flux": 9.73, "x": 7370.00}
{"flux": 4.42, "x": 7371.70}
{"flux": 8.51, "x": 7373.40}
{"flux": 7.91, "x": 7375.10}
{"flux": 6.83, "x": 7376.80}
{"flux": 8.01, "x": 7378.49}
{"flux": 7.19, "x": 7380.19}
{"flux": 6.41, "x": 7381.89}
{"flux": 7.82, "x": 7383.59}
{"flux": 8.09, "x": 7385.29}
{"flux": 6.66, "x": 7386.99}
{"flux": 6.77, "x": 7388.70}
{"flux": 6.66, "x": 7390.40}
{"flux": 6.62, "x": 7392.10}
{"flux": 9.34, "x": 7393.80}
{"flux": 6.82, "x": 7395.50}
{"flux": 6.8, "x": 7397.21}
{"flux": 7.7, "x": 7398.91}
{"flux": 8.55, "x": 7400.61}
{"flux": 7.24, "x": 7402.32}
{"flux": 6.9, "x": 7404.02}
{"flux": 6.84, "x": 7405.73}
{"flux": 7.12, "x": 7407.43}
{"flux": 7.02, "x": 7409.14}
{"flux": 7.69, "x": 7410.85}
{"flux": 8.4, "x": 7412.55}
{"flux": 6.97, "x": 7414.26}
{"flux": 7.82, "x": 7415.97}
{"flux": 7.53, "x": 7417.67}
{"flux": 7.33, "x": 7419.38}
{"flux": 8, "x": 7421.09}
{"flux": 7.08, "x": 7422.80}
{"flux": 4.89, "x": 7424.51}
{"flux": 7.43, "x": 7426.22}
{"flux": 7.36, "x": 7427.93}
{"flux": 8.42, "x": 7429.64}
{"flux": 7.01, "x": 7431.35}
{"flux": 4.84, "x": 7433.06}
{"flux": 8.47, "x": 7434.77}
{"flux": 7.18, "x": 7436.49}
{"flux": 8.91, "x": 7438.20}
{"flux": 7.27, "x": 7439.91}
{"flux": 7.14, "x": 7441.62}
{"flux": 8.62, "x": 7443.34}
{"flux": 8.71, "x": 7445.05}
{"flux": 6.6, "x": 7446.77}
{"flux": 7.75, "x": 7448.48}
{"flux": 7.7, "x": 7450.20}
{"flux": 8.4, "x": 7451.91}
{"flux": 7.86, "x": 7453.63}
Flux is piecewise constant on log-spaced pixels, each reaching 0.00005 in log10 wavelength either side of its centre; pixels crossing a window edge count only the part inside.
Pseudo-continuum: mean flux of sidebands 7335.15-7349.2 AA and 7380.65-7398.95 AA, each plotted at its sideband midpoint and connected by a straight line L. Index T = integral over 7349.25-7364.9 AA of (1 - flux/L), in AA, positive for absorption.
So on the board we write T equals -1.4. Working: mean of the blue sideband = 6.27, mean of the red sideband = 7.22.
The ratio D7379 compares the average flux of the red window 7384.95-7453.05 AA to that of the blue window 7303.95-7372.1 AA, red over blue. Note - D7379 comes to 1.0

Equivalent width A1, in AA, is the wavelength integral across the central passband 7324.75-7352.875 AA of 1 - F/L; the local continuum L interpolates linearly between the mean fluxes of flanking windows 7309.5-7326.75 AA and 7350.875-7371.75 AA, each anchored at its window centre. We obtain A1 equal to 3.3 AA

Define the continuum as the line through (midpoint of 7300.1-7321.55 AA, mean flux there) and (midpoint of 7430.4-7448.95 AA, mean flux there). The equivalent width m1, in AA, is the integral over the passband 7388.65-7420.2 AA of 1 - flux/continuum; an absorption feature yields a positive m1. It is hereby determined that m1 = 0.7 AA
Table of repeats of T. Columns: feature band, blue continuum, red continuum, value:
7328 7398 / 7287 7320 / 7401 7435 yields 3.6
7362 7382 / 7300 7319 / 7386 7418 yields 0.5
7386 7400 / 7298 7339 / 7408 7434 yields 0.2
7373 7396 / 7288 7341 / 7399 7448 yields 0.3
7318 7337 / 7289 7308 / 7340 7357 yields -2.6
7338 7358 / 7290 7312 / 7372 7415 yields 3.7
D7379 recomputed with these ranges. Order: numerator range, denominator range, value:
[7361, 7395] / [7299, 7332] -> 0.97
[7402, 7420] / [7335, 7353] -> 1.20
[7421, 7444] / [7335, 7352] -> 1.19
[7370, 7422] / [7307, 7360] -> 1.03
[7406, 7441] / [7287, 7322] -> 0.96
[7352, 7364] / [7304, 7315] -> 0.96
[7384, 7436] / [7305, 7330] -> 0.94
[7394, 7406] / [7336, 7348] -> 1.20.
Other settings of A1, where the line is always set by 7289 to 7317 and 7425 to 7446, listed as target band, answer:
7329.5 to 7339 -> -0.2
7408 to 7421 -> 0.0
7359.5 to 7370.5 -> 0.1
